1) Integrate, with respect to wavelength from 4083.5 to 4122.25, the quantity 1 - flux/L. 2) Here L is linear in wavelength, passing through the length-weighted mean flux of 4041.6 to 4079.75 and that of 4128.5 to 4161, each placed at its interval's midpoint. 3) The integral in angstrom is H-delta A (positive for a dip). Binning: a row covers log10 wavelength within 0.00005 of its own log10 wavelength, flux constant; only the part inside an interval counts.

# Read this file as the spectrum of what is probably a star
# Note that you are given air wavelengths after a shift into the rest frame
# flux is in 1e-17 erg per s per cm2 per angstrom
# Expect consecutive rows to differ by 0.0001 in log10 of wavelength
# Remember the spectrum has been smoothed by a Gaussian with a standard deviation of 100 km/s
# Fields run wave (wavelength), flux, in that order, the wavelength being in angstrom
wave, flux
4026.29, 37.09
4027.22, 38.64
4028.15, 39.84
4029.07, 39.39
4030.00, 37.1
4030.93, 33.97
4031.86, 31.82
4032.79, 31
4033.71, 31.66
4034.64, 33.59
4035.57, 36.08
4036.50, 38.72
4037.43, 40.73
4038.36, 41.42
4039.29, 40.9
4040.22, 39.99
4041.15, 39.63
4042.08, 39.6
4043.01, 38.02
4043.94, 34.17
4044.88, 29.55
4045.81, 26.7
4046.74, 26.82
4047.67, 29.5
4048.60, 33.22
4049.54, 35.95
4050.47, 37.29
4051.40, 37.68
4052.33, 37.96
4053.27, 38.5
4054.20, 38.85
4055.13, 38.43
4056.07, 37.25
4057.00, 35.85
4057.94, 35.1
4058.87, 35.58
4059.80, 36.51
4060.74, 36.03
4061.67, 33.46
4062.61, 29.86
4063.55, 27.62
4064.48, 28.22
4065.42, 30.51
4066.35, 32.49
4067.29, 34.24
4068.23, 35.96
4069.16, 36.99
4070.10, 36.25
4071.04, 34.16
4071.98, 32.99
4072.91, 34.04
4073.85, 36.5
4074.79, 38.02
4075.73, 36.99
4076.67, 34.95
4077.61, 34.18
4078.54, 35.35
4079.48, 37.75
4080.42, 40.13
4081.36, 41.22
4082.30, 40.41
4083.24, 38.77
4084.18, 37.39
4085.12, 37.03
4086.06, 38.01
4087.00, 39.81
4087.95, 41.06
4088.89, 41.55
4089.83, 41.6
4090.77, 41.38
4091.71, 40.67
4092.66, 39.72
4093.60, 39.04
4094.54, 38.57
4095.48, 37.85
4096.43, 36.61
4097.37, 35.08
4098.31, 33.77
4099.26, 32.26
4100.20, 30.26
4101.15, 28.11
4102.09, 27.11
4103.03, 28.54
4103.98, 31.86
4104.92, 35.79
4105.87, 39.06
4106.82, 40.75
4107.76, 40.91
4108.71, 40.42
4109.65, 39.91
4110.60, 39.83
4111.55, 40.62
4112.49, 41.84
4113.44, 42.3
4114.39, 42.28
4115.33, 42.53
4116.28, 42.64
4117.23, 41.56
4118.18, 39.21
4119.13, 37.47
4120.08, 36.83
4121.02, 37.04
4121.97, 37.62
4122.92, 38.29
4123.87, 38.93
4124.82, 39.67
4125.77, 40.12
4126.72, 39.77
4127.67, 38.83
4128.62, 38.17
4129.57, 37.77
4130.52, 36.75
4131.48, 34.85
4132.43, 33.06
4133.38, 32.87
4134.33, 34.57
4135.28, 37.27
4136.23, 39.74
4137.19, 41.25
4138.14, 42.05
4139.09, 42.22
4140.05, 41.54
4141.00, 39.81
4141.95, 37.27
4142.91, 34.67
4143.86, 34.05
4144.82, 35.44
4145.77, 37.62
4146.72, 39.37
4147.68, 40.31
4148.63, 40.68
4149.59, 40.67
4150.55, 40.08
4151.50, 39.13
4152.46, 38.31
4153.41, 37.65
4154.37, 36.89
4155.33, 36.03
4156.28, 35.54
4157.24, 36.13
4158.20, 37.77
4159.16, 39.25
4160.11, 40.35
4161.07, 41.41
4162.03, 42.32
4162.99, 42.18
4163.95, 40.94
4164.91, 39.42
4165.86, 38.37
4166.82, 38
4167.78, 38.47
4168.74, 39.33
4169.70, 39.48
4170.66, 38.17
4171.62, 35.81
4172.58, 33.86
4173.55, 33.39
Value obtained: -1.78 angstrom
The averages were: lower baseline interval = 34.6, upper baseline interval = 38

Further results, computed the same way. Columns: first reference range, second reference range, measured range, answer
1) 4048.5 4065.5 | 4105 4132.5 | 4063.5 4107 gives 1.14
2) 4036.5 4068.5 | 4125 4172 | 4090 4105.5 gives 0.73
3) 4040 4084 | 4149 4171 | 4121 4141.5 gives -0.23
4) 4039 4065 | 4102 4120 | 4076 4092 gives -0.78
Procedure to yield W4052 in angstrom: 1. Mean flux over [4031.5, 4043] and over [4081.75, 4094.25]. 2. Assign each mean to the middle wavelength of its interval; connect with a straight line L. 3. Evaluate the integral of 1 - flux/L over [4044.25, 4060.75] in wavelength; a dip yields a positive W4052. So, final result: 1.4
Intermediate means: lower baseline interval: 37.2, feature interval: 34.8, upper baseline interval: 39.7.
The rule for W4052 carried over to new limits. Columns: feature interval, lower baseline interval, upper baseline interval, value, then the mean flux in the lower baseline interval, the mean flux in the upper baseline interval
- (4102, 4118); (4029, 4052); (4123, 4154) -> -0.7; 35.3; 38.3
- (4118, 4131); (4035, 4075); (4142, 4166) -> -0.2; 35.3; 38.6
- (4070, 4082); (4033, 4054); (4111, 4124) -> 0.4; 35.8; 40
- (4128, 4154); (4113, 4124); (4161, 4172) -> 1.0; 39.7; 39.5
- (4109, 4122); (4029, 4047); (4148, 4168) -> -0.8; 35.5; 39.1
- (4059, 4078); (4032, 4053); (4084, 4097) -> 1.8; 35.4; 39.3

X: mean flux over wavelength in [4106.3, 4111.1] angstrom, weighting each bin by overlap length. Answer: 40.3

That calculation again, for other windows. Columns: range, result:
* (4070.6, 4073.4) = 33.8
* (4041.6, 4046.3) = 33.6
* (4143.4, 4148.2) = 37.4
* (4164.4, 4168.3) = 38.7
